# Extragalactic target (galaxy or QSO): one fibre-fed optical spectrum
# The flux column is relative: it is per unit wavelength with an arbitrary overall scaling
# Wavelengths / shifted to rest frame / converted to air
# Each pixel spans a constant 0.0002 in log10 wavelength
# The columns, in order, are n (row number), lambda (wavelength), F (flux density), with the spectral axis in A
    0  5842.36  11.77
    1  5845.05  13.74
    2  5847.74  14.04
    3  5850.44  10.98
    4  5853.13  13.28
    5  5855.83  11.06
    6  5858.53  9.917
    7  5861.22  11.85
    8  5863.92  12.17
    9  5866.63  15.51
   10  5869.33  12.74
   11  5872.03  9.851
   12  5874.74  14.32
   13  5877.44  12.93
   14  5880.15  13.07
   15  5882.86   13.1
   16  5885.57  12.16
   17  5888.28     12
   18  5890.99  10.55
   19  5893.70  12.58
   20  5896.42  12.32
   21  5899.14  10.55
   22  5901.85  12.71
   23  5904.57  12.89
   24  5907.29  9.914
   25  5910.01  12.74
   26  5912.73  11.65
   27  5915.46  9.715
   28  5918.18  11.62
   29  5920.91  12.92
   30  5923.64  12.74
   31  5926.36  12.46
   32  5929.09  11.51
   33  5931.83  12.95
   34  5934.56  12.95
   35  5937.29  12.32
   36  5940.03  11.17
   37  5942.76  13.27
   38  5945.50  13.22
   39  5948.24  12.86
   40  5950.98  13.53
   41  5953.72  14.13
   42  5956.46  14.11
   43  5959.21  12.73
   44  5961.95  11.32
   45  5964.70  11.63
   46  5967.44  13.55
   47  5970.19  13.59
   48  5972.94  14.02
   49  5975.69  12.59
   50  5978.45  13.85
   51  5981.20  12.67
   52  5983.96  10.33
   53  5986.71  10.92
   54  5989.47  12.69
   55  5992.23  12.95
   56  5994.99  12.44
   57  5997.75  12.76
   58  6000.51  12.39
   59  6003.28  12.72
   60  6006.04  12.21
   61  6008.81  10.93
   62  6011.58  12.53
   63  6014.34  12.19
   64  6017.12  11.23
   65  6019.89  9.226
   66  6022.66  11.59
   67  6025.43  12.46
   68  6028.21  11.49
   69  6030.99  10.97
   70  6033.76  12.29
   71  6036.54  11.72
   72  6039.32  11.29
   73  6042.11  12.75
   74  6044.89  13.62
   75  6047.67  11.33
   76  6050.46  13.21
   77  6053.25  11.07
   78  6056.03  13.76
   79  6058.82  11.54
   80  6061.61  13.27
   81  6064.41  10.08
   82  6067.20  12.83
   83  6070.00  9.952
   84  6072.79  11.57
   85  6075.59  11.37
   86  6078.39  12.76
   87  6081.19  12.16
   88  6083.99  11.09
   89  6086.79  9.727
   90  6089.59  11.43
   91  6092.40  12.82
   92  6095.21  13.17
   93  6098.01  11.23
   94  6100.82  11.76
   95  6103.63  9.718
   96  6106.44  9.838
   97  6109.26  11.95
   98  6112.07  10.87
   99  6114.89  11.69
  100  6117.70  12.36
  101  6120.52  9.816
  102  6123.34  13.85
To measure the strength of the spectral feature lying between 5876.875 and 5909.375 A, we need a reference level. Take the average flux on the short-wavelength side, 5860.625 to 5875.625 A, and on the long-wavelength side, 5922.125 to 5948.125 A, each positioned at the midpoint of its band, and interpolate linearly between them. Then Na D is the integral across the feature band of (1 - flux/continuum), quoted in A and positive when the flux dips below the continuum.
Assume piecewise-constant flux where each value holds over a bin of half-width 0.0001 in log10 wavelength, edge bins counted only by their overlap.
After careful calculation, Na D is 1.5 A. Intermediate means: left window 12.7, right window 12.5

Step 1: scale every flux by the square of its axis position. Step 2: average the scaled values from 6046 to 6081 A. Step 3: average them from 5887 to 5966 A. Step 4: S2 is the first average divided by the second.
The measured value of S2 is 1.02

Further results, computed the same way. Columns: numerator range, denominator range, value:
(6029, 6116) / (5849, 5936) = 1.03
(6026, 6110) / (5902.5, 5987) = 0.98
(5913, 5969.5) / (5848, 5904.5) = 1.05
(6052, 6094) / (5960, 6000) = 0.96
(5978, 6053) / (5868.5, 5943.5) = 1.03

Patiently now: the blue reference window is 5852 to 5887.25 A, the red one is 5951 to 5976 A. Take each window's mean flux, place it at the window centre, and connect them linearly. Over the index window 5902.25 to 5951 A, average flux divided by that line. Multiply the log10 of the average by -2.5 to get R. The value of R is 0.06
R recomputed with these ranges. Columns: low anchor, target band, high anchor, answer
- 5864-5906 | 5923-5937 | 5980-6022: -0.02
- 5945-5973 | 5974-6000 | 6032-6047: 0.04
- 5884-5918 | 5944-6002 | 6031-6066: -0.08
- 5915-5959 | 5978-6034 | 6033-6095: 0.03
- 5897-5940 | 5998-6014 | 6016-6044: -0.05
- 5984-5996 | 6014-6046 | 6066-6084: 0.02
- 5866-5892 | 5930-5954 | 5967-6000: -0.02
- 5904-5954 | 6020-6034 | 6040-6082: 0.06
